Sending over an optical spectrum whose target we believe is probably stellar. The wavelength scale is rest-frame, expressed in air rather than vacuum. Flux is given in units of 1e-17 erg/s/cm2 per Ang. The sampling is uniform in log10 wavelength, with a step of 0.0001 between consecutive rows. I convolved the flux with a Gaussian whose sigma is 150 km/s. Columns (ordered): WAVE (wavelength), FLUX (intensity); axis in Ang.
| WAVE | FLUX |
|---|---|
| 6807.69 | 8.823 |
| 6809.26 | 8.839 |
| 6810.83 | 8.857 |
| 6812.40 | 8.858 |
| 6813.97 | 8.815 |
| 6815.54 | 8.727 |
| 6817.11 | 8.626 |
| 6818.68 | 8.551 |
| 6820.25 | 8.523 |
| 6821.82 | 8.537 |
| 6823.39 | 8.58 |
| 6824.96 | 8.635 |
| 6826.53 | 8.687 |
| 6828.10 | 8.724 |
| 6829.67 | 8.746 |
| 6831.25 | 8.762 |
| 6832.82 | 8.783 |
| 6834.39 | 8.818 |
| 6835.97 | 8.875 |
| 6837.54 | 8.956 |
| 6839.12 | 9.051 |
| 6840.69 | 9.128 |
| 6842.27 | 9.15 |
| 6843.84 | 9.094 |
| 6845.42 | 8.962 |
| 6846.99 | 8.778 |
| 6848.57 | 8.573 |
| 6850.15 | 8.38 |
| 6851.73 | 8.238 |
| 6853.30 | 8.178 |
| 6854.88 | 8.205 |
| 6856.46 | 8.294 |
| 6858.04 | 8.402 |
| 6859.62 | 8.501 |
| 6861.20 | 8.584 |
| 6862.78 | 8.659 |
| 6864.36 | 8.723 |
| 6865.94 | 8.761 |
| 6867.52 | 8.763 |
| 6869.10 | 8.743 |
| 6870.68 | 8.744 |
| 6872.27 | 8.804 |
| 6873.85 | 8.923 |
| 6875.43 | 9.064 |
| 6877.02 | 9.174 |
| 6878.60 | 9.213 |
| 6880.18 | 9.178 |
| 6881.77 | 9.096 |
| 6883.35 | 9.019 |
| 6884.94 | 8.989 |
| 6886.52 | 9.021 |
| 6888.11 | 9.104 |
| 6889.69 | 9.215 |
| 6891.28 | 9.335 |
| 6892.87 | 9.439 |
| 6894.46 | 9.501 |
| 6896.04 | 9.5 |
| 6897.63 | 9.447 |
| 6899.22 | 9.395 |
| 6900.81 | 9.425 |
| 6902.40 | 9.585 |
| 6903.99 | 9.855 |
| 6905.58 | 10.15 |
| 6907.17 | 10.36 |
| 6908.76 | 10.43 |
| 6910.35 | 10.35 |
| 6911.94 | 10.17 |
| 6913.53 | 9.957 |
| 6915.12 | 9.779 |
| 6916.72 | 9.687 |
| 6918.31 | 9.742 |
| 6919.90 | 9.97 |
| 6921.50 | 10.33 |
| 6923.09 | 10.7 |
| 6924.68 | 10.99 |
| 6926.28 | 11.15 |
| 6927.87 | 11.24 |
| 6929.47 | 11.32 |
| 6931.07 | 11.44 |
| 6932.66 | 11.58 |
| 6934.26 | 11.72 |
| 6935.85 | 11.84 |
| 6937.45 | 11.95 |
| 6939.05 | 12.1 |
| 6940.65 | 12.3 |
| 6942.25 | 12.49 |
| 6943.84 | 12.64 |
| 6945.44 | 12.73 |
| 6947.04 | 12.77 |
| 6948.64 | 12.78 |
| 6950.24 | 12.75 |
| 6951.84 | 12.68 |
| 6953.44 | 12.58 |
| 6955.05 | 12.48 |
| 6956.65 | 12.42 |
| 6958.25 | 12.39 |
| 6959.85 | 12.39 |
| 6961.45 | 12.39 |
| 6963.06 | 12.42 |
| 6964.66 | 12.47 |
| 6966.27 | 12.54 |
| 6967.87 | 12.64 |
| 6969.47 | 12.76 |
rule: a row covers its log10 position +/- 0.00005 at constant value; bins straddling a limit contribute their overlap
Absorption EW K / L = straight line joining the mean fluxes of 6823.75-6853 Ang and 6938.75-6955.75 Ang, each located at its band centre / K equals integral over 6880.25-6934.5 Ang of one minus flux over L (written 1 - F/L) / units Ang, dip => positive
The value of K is 5.83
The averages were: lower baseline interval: 8.79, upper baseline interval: 12.6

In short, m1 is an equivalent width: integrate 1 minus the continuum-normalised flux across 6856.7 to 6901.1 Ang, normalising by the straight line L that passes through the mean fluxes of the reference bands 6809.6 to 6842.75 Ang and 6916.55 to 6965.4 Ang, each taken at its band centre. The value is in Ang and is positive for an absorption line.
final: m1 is 5.1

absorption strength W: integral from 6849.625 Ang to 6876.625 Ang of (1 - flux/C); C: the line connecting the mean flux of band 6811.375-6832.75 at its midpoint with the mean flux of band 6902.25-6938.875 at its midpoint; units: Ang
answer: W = 2.6 Ang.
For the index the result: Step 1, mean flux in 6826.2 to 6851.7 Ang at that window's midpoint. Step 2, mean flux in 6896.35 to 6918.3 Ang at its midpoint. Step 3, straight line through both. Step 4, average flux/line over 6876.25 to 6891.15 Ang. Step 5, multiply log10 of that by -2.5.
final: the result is 0.05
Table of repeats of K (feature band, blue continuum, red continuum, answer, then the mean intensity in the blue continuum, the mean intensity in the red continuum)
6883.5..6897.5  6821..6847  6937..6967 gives 1.76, 8.84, 12.5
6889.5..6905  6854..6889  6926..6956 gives 0.87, 8.82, 12.2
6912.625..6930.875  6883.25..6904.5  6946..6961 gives 0.66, 9.35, 12.6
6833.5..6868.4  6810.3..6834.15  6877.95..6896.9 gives 0.94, 8.7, 9.22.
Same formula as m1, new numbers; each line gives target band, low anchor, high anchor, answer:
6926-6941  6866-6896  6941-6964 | 0.0 Ang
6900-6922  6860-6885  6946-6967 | 1.2 Ang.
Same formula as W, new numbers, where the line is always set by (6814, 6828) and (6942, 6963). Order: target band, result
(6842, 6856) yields 1.3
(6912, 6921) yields 1.3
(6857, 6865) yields 1.0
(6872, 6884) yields 1.5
